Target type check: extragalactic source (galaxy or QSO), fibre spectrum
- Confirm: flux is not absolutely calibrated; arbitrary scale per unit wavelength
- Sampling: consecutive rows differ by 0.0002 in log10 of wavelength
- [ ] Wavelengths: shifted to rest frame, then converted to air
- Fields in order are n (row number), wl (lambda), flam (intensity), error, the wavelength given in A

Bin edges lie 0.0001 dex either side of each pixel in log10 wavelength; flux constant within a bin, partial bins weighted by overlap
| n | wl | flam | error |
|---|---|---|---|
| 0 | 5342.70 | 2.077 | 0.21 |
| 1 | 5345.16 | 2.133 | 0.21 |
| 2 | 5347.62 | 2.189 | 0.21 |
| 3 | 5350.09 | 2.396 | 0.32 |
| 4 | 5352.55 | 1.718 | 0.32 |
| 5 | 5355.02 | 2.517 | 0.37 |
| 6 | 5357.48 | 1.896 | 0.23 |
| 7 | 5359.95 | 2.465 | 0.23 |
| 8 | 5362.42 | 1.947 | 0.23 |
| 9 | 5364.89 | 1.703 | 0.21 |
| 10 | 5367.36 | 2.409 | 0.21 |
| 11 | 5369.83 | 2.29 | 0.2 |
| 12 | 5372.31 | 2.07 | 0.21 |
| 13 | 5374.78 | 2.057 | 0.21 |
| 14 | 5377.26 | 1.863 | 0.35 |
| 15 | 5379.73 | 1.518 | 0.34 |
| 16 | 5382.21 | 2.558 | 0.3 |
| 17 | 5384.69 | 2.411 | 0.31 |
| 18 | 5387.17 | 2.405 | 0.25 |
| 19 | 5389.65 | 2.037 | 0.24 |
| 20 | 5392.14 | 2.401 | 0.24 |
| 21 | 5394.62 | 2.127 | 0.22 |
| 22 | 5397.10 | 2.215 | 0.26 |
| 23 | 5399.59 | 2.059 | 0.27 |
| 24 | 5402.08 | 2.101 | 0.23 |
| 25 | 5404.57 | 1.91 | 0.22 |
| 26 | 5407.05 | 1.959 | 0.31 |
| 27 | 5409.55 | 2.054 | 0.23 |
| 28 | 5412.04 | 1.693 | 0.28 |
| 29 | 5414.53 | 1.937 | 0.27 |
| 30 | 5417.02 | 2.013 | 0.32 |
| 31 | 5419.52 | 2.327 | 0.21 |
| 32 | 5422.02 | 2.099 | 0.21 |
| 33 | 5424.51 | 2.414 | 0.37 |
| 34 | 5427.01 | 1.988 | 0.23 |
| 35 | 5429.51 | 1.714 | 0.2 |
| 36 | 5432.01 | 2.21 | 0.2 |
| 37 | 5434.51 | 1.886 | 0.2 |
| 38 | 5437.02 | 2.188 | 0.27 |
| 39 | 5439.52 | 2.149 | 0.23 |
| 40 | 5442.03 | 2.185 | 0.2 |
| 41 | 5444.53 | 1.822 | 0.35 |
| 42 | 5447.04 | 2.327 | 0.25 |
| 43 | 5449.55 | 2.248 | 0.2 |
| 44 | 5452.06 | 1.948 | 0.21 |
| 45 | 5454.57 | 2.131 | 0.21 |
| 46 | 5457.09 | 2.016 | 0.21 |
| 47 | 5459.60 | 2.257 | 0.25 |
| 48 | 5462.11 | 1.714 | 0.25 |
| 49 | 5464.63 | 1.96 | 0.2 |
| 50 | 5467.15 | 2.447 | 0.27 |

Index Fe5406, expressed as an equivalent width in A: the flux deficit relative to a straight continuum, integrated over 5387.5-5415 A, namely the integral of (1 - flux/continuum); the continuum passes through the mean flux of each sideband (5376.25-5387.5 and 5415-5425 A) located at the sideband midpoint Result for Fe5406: 1.2 A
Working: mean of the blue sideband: 2.14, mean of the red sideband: 2.18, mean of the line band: 2.06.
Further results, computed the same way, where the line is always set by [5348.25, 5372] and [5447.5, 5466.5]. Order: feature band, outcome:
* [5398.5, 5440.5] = 1.1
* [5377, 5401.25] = -0.6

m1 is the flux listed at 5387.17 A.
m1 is 2.405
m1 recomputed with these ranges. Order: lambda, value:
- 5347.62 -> 2.189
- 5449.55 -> 2.248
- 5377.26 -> 1.863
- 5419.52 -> 2.327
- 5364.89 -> 1.703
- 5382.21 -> 2.558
